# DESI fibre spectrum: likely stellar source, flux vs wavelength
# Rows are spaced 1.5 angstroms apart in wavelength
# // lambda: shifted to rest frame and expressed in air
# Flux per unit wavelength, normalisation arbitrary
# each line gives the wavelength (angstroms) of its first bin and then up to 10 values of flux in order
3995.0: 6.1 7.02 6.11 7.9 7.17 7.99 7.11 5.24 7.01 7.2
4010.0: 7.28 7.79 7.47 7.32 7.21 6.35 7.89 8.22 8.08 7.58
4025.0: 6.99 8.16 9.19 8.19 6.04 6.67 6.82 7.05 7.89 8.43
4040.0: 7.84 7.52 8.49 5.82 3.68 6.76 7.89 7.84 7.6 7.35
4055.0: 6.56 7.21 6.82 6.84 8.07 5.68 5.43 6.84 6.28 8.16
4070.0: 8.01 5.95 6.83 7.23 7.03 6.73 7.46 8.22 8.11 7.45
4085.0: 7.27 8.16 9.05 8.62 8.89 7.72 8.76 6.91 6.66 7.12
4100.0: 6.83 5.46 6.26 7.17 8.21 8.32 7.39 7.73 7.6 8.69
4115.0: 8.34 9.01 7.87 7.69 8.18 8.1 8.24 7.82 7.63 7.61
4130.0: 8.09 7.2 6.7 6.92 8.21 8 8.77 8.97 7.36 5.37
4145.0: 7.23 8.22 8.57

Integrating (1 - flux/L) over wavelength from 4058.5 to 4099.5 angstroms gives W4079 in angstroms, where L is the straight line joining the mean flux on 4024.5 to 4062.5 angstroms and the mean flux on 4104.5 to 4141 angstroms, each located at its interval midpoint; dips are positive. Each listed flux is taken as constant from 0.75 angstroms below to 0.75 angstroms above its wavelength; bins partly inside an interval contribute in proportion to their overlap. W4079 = 1.0 angstroms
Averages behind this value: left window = 7.24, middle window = 7.38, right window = 7.95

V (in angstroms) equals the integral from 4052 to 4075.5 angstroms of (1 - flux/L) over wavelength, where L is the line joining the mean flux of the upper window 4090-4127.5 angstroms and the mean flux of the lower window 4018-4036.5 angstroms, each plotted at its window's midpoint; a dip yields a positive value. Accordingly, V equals 2.22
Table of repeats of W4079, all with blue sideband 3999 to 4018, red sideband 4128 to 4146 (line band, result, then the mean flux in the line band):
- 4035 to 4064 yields 0.80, 7.08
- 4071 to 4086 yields 0.21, 7.26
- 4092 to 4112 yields 0.43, 7.28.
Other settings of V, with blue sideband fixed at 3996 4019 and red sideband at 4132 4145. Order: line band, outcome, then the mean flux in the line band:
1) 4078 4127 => -2.5 angstroms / 7.78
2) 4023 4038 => -0.6 angstroms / 7.47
